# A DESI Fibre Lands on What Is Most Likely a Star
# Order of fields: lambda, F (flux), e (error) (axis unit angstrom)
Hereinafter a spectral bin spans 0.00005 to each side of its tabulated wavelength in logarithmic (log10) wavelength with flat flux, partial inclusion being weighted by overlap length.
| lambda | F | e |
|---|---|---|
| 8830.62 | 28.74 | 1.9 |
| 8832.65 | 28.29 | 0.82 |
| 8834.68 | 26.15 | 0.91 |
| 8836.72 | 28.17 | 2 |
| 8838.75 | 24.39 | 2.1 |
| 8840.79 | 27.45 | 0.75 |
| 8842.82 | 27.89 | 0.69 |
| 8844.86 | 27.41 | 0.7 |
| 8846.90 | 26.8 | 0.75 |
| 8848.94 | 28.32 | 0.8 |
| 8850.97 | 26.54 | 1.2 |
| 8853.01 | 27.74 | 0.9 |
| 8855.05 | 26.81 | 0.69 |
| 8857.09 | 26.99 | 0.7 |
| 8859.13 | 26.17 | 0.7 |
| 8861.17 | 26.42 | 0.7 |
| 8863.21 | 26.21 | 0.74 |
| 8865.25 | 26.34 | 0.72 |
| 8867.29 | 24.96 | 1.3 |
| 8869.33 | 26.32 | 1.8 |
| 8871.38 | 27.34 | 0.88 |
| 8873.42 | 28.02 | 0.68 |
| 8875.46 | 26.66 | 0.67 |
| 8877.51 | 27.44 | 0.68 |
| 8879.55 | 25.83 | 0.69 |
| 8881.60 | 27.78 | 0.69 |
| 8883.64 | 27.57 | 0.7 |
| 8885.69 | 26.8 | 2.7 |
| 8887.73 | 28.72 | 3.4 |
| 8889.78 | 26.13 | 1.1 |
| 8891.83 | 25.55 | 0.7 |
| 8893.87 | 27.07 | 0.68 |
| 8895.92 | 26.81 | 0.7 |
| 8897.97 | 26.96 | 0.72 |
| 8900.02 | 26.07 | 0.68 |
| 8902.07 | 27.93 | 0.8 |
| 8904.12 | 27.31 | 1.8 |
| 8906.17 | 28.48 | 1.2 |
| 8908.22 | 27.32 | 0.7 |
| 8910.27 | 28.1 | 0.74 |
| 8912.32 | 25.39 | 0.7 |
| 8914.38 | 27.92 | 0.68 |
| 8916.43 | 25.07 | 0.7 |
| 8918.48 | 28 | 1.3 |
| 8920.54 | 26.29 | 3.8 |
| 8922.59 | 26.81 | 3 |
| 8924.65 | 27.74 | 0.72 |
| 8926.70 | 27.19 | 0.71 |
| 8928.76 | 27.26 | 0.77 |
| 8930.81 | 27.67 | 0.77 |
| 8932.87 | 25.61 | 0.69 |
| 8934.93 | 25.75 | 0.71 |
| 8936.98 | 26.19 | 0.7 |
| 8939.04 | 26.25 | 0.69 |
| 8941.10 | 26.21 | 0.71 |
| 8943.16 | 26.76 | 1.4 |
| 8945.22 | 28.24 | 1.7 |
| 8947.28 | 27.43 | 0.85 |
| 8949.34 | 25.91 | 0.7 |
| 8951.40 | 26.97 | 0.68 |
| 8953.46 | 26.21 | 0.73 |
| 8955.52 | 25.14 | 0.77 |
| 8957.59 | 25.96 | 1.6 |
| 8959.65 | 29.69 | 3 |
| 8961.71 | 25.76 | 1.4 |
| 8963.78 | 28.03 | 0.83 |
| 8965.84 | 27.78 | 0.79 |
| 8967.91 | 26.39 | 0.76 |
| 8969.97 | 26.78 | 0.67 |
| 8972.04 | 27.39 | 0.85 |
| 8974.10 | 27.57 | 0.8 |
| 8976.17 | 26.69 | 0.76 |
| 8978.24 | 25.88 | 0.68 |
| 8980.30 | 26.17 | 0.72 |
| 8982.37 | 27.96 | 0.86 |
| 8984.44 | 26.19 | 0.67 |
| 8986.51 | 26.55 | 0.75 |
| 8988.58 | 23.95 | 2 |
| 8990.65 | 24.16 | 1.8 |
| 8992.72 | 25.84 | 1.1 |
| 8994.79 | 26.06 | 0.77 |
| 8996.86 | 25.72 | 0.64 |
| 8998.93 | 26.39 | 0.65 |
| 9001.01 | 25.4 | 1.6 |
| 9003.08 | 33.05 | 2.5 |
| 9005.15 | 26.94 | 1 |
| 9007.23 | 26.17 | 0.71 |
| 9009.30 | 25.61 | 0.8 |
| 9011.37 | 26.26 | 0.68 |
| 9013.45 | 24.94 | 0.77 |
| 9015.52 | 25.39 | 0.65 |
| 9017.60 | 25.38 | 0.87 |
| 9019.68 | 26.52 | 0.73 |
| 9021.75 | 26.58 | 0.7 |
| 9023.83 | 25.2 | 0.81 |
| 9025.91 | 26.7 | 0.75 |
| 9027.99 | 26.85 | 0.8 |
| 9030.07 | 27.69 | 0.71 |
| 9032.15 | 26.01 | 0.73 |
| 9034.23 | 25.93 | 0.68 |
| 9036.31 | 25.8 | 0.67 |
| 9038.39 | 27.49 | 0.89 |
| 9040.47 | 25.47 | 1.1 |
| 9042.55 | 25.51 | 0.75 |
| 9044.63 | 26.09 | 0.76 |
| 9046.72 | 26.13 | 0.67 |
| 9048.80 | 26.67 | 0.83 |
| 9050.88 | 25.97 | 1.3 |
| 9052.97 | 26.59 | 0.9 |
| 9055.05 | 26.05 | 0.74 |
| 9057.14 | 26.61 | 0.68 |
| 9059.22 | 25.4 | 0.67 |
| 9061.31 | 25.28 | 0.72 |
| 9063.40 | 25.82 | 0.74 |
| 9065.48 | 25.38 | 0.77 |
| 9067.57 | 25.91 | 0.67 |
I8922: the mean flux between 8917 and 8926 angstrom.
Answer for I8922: 27.1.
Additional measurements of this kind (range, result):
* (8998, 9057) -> 26.4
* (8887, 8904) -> 26.9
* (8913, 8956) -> 26.7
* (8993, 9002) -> 25.9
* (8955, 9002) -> 26.4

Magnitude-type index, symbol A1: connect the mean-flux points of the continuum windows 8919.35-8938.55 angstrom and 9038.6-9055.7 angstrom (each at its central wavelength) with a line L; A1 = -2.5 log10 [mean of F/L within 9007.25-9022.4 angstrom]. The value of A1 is 0.02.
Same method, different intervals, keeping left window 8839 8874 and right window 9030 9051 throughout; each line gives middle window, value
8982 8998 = 0.028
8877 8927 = -0.014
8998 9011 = -0.036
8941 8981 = -0.016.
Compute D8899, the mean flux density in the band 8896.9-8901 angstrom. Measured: 26.5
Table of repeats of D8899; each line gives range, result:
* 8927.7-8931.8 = 27.5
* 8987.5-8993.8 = 24.7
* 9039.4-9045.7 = 25.7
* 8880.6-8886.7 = 27.4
